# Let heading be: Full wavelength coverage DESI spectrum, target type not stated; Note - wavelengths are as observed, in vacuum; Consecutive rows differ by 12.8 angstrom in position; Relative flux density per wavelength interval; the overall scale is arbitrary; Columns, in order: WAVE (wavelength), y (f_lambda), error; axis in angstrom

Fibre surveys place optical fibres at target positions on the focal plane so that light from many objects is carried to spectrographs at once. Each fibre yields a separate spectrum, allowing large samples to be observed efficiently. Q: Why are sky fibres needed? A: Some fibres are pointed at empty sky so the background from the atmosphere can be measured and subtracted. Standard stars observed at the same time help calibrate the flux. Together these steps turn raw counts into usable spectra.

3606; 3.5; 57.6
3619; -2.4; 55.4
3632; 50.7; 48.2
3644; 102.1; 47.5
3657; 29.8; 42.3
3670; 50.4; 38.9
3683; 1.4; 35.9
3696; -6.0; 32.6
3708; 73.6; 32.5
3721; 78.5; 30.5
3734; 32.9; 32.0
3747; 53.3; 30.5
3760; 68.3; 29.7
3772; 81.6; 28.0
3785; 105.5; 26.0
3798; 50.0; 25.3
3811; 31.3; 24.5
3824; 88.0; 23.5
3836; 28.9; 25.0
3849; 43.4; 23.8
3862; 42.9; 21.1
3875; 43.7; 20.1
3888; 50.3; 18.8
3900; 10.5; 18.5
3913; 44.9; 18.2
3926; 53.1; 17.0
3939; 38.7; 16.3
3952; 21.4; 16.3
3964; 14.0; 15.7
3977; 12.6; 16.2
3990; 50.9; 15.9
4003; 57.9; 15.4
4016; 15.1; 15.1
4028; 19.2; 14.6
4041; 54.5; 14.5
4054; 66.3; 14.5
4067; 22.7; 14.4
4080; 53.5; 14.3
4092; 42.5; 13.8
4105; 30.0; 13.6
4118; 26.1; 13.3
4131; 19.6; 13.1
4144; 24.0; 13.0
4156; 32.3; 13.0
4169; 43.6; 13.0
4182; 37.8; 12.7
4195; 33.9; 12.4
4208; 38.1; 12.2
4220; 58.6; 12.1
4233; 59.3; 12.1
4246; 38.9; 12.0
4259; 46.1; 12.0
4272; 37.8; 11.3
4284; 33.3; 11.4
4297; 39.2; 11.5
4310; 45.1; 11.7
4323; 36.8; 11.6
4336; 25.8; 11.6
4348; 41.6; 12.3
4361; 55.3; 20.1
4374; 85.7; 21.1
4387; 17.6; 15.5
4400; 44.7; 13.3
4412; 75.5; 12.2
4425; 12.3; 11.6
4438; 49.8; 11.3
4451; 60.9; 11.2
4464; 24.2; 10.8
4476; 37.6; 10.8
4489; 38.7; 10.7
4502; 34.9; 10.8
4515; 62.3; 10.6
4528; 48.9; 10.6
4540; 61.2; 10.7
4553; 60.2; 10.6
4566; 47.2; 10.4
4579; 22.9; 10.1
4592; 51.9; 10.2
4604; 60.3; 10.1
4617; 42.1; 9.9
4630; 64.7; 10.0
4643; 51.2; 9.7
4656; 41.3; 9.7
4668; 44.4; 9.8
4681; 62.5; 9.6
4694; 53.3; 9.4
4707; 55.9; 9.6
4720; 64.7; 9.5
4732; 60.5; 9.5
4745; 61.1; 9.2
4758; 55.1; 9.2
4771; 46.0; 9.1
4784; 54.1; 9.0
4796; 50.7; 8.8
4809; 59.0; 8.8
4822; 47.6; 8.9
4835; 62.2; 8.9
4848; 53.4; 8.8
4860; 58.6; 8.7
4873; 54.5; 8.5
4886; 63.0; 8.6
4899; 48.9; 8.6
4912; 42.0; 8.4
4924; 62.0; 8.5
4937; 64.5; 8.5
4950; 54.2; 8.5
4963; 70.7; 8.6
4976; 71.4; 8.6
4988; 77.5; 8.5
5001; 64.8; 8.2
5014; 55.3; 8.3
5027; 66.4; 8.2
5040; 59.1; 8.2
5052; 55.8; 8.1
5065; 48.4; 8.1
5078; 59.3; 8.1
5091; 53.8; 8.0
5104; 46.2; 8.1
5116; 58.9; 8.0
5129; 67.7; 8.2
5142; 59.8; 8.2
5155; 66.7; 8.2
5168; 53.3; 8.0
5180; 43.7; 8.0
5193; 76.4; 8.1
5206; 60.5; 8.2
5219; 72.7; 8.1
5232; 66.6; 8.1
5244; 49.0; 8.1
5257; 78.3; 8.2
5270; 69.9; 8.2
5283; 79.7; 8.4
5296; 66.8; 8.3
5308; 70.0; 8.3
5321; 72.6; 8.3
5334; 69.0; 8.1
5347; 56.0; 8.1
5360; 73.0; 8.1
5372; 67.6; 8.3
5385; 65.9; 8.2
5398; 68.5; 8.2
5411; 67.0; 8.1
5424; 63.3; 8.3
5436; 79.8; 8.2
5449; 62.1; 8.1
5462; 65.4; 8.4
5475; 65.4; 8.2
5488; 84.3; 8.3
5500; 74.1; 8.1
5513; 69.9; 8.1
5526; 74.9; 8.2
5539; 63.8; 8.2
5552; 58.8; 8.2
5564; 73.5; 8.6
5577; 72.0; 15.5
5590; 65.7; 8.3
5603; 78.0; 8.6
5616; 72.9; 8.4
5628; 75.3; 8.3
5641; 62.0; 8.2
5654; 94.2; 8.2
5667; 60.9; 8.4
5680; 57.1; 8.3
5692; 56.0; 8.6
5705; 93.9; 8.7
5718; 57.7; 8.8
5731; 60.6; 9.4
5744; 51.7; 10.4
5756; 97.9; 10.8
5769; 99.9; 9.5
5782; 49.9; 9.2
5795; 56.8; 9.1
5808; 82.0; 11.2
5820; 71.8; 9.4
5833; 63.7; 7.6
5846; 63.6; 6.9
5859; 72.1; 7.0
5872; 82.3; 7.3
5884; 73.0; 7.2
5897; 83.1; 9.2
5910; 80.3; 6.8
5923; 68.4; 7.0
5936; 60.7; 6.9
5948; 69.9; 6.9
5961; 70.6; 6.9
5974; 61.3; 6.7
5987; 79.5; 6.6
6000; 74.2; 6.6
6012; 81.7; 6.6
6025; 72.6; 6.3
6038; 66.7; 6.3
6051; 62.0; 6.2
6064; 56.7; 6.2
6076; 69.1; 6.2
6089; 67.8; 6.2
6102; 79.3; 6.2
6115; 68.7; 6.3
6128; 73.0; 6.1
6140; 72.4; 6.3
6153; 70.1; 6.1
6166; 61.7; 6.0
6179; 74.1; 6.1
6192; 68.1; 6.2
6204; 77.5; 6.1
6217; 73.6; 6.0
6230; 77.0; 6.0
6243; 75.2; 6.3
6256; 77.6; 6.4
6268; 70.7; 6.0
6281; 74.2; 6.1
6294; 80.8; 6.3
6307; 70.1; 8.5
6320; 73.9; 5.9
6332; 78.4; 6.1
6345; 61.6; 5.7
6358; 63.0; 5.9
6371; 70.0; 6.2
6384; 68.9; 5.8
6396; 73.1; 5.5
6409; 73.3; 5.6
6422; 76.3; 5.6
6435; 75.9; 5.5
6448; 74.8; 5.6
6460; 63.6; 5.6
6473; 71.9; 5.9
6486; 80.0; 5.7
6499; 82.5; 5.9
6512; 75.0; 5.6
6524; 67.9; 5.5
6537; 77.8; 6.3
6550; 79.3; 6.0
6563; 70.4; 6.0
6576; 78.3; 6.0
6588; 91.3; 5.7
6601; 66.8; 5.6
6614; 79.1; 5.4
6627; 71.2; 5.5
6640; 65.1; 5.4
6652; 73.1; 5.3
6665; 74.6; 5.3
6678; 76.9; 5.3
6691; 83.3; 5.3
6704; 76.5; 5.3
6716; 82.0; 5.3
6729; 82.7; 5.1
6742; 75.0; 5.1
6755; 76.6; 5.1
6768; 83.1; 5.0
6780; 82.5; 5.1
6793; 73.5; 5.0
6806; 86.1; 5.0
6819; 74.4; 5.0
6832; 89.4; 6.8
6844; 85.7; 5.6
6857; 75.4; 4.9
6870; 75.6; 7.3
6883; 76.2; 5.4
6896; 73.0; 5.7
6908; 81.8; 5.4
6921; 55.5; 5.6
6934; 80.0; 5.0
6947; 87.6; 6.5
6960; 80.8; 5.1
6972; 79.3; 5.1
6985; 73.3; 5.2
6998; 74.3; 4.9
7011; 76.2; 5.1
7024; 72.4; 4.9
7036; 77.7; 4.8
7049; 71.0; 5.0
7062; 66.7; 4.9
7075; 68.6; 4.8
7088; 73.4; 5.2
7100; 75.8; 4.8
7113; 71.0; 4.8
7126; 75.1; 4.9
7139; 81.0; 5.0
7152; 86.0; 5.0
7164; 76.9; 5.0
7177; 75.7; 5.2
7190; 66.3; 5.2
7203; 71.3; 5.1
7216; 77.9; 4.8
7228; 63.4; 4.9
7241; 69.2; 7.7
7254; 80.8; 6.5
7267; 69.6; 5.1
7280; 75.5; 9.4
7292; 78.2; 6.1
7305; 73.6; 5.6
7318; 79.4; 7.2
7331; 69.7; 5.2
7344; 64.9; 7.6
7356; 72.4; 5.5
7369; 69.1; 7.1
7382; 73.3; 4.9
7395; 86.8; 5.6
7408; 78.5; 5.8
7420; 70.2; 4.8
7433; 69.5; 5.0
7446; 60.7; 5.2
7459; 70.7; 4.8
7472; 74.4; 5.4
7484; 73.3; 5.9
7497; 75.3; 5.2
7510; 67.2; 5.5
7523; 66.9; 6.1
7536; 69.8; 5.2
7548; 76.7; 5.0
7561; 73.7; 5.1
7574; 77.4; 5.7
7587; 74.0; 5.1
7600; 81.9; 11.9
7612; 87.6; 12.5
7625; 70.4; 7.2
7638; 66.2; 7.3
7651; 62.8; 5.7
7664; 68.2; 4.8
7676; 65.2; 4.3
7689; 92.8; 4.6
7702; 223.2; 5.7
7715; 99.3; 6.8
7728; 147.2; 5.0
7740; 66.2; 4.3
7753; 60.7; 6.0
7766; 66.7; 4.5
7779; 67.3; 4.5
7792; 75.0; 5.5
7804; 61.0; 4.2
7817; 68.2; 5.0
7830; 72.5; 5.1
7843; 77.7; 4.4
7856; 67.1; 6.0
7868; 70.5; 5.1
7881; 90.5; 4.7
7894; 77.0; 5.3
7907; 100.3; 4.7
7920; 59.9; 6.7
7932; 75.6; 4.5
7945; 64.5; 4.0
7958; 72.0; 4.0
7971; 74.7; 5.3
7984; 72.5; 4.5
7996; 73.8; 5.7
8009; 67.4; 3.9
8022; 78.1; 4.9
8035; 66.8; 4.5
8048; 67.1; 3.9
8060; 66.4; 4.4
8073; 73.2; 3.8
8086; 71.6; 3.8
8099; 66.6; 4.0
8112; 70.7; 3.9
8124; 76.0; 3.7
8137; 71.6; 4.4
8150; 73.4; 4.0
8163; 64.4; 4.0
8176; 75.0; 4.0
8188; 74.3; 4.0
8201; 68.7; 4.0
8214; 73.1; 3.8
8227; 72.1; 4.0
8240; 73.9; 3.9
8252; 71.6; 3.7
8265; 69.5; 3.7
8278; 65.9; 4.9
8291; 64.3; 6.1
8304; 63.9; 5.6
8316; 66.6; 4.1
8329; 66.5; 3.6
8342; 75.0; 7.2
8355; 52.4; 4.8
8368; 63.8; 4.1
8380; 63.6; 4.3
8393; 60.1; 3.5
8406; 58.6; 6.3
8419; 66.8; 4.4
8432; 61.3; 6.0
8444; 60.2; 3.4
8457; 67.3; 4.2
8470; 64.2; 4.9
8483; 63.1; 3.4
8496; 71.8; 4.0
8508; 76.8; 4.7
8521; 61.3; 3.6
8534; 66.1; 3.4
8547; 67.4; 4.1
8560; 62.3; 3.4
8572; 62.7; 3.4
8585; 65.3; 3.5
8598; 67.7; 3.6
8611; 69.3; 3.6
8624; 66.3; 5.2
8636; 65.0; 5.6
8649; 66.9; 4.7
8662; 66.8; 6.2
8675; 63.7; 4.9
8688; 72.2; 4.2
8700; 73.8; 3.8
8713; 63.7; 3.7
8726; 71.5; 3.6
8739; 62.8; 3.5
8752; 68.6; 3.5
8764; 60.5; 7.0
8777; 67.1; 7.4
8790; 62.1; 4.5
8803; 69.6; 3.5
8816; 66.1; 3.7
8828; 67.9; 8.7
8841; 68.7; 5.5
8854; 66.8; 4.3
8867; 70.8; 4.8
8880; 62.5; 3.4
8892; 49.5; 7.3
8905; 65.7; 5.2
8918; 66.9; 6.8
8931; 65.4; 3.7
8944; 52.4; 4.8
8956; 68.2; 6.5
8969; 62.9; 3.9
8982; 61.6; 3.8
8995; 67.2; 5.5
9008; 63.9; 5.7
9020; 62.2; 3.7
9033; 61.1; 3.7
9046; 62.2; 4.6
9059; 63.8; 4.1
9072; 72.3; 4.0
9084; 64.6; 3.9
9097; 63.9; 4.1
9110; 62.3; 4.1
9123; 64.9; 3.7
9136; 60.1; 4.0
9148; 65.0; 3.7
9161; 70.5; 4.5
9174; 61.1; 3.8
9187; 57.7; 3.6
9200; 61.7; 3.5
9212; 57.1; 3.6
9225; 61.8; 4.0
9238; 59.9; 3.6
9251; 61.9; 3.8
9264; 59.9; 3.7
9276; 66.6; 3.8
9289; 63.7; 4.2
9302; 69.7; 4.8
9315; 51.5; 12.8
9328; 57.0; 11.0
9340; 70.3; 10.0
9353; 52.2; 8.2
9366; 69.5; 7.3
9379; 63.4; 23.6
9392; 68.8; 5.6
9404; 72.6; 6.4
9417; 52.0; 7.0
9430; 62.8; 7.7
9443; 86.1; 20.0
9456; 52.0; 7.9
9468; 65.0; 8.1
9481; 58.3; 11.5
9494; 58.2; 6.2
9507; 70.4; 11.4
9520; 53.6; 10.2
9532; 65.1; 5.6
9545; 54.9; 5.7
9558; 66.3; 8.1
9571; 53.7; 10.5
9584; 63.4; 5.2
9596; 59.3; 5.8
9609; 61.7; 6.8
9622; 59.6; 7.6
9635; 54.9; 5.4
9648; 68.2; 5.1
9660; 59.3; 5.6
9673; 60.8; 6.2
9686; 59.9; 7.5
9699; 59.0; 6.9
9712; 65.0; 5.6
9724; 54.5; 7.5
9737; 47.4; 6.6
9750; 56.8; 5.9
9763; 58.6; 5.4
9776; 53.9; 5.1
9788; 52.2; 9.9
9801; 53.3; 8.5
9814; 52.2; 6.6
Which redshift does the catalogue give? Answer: 0.174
